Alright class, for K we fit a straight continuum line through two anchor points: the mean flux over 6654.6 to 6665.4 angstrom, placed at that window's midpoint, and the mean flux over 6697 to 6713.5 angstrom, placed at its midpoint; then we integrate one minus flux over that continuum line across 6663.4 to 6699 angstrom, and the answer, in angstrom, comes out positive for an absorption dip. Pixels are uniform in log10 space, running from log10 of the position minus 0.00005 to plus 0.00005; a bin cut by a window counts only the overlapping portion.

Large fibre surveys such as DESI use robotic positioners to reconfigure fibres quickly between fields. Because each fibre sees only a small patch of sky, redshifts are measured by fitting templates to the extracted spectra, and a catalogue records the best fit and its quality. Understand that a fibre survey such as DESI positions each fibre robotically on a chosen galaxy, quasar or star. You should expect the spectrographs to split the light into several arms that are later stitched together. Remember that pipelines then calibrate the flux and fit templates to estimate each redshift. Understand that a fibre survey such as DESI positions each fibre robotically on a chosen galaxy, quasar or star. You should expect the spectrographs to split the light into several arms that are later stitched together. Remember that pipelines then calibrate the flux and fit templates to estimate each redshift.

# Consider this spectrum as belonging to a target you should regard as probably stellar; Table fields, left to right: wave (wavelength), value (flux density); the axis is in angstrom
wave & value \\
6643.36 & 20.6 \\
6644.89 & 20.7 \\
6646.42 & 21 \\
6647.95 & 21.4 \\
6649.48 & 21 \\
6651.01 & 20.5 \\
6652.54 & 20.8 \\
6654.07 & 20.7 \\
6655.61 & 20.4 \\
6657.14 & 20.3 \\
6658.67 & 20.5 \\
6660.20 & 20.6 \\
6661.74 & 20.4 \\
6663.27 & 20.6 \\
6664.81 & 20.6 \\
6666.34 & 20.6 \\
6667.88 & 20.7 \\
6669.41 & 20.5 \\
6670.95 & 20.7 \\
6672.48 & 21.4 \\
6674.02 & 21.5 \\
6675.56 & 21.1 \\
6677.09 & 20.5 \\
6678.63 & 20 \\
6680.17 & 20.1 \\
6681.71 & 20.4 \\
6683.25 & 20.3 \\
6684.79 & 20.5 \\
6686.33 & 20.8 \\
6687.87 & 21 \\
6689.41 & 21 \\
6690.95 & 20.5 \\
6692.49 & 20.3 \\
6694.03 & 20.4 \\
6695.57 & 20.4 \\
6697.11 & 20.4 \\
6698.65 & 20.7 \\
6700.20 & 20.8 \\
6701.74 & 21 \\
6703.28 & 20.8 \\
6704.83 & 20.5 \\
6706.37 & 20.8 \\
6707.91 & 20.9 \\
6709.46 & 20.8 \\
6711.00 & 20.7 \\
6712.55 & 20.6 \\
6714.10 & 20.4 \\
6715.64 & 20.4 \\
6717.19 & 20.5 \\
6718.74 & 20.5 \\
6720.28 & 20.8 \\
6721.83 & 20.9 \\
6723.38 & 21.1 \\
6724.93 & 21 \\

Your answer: -0.1 angstrom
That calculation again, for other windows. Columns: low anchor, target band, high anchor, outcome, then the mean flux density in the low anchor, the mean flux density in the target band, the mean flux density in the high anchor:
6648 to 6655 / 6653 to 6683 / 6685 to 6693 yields 0.2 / 20.8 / 20.6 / 20.7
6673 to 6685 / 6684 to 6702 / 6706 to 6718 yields 0.0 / 20.6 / 20.6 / 20.6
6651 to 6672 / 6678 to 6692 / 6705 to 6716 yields 0.1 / 20.6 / 20.5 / 20.7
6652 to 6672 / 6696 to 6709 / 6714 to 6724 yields -0.1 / 20.6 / 20.7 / 20.7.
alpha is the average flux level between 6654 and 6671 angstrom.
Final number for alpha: 20.5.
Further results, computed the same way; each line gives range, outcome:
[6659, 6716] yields 20.6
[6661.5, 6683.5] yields 20.6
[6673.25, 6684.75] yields 20.5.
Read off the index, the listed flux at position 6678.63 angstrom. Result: 20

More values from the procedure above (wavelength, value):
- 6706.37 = 20.8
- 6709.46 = 20.8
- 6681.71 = 20.4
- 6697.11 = 20.4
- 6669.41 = 20.5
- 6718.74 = 20.5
